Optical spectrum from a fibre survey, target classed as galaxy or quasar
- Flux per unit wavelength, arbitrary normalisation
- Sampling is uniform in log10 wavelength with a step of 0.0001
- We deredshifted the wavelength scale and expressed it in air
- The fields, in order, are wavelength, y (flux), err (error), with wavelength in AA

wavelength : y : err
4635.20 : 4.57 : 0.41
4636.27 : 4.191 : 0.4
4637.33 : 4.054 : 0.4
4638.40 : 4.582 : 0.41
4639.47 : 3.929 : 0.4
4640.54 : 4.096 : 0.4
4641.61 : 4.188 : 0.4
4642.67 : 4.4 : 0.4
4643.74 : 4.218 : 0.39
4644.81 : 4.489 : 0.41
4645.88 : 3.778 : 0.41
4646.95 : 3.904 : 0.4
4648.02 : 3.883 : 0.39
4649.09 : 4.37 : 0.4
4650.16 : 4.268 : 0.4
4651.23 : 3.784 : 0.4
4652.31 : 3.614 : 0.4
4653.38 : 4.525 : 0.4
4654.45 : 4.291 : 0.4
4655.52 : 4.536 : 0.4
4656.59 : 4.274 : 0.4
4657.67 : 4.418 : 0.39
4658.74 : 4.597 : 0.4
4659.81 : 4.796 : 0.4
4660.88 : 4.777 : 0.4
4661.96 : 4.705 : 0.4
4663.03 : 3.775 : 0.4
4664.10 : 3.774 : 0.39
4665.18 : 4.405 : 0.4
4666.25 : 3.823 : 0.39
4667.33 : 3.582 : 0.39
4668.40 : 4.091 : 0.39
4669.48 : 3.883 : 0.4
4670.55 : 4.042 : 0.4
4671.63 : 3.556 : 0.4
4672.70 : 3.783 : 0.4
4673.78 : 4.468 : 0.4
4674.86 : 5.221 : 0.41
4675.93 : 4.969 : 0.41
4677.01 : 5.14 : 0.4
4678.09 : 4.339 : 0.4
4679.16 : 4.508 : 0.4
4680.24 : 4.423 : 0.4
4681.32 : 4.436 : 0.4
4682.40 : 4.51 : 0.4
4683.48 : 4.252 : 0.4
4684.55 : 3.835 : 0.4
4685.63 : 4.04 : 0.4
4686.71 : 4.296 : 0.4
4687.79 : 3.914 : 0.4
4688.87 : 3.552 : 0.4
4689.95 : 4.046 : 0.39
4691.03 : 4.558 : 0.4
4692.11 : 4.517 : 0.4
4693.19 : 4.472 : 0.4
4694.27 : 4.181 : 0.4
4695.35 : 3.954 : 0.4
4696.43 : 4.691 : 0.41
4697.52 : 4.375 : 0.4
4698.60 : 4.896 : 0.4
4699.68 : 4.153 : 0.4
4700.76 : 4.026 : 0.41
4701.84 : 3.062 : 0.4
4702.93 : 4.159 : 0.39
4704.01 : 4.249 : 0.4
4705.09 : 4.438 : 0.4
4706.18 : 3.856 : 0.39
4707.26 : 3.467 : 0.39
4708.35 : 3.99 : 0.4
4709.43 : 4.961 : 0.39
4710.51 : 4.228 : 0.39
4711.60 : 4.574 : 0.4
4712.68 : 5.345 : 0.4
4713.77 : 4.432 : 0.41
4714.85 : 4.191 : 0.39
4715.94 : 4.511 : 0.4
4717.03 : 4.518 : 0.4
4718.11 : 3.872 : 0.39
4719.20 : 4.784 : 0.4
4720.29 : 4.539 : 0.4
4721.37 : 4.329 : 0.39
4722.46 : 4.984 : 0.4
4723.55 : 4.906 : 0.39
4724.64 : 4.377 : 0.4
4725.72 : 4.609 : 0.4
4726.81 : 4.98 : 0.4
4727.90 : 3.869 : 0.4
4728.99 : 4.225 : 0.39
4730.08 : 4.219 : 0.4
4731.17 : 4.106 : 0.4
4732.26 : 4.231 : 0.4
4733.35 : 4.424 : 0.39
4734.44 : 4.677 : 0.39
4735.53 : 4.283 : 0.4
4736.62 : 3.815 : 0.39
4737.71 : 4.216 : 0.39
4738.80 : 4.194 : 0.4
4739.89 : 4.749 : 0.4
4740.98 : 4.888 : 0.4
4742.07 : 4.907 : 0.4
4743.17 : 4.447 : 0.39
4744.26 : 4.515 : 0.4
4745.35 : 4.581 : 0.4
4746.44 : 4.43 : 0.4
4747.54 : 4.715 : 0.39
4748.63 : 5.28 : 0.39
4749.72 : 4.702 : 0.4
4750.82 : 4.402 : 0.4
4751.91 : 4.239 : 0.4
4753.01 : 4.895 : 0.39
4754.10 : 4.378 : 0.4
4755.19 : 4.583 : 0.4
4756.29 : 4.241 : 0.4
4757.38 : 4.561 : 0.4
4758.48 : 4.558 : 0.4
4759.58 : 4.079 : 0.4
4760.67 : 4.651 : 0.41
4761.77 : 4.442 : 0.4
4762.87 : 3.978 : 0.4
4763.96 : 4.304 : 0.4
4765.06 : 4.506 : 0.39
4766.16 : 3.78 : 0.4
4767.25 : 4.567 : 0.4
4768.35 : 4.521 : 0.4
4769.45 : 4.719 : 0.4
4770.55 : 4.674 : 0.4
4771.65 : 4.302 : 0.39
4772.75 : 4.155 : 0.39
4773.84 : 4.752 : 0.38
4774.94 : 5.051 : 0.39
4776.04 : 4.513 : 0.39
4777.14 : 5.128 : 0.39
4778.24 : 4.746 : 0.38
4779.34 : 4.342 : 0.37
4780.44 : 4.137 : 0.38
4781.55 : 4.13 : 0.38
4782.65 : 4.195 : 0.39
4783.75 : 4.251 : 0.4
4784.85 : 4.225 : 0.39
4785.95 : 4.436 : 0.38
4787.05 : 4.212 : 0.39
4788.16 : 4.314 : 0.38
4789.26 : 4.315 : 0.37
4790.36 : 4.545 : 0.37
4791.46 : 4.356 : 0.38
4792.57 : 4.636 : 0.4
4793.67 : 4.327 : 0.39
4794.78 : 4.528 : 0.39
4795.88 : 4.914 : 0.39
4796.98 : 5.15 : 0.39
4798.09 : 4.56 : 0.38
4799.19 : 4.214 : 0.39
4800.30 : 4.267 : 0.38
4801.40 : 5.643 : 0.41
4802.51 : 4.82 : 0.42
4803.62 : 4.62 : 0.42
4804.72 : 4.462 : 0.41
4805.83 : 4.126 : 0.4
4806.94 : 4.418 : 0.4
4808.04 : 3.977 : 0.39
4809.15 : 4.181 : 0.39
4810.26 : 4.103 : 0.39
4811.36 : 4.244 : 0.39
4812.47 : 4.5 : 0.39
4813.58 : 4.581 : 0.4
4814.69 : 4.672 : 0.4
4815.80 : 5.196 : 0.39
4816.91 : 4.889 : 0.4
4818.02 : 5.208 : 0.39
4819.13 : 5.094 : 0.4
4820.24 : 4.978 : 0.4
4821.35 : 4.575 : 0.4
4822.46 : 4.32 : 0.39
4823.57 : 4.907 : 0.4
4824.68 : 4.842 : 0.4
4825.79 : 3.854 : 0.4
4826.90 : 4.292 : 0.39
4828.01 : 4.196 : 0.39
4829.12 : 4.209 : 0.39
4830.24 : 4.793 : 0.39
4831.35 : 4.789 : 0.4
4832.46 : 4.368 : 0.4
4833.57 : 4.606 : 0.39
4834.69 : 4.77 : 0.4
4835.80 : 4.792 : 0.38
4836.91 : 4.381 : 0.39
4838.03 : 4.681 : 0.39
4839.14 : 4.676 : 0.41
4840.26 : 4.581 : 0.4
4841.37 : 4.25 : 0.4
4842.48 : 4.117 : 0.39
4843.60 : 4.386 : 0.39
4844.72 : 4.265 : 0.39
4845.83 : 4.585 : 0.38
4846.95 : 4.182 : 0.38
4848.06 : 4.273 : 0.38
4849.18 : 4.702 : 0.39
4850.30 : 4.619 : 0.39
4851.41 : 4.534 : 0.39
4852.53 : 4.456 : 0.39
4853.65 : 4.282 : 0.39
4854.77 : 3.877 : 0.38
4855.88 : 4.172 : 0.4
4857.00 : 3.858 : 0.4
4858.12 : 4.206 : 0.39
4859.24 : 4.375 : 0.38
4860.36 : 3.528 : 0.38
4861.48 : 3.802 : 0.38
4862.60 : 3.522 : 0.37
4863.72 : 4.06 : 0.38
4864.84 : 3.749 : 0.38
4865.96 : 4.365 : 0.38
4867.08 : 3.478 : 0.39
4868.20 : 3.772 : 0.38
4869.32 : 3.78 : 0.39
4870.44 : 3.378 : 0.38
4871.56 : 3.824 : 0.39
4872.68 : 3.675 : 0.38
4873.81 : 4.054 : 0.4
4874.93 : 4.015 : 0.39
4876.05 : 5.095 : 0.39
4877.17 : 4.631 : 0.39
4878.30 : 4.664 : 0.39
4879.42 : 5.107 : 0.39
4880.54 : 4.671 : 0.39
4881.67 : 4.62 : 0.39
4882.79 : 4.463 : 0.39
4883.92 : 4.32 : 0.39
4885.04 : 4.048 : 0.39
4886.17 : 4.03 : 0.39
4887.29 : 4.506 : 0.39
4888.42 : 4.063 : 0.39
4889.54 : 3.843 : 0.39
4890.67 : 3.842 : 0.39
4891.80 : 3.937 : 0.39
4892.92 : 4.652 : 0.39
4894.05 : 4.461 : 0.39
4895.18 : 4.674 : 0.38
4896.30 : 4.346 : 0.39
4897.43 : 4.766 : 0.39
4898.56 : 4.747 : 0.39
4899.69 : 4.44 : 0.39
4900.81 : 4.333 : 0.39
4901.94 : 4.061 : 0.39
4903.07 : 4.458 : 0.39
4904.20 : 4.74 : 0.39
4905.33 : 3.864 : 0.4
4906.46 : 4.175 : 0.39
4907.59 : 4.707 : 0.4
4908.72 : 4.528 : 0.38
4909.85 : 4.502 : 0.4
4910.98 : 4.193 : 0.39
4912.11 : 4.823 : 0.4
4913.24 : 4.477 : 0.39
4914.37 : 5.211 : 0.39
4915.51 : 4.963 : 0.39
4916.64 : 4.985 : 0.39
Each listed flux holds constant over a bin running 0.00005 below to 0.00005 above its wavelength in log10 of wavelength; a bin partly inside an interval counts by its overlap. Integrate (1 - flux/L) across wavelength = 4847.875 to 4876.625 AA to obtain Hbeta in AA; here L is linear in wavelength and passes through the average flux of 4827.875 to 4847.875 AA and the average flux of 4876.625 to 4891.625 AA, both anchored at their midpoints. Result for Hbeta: 2.4 AA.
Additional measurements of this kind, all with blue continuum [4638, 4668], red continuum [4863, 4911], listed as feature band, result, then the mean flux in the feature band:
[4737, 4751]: -1.27 AA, 4.61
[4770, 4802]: -2.09 AA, 4.52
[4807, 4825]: -1.62 AA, 4.63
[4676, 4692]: -0.34 AA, 4.3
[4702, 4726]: -1.02 AA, 4.4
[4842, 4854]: -0.41 AA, 4.4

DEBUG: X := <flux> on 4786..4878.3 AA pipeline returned 4.39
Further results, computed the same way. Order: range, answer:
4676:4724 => 4.33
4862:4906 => 4.23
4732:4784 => 4.48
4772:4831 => 4.53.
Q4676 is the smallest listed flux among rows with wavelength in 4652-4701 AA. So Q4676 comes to 3.552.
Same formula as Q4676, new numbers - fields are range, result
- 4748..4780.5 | 3.78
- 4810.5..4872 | 3.378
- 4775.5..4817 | 3.977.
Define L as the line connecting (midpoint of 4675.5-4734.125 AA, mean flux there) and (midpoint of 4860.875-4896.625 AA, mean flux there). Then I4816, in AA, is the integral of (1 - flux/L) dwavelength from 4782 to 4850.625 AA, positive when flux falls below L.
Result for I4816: -4.6 AA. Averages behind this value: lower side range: 4.34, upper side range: 4.17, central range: 4.52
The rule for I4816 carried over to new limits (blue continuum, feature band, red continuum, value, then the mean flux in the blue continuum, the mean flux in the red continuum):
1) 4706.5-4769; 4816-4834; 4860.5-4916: -1.13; 4.45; 4.29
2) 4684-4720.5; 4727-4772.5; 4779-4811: -1.00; 4.25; 4.43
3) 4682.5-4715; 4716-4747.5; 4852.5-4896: -1.82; 4.23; 4.15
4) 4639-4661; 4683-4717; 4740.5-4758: 1.44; 4.24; 4.61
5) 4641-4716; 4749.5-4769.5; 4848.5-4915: -0.72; 4.25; 4.27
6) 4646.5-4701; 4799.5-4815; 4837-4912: -0.72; 4.26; 4.27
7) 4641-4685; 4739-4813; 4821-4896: -3.72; 4.26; 4.29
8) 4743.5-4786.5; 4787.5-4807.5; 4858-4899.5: -0.77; 4.48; 4.19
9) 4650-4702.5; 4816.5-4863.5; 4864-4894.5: -2.48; 4.25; 4.19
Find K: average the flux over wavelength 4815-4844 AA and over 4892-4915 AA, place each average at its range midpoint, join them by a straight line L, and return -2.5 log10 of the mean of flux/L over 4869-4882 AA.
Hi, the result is 0.06 mag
